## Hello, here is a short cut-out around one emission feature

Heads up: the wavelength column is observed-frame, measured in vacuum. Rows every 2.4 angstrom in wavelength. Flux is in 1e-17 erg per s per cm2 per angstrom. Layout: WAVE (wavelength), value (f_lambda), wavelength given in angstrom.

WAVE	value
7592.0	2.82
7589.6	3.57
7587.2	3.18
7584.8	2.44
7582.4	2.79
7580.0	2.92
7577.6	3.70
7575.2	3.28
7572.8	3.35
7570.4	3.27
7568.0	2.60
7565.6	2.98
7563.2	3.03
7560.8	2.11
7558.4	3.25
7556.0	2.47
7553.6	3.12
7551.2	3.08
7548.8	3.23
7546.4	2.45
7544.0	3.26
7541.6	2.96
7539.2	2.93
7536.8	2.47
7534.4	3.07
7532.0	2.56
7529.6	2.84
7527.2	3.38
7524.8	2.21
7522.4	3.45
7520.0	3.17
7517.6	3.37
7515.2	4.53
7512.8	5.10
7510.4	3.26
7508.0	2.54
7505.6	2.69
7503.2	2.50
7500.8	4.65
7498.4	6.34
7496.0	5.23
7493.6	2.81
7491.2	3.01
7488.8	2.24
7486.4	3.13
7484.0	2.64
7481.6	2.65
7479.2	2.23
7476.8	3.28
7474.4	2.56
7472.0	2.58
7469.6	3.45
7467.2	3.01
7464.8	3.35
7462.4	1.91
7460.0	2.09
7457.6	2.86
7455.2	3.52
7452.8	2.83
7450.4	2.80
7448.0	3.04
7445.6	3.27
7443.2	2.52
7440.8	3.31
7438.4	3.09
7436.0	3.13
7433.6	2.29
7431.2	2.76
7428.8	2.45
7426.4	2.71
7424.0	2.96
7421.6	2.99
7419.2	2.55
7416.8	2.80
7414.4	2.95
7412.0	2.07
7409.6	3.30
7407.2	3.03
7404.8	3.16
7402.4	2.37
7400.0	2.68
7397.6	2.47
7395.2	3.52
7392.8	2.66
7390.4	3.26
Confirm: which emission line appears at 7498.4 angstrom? [S II]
